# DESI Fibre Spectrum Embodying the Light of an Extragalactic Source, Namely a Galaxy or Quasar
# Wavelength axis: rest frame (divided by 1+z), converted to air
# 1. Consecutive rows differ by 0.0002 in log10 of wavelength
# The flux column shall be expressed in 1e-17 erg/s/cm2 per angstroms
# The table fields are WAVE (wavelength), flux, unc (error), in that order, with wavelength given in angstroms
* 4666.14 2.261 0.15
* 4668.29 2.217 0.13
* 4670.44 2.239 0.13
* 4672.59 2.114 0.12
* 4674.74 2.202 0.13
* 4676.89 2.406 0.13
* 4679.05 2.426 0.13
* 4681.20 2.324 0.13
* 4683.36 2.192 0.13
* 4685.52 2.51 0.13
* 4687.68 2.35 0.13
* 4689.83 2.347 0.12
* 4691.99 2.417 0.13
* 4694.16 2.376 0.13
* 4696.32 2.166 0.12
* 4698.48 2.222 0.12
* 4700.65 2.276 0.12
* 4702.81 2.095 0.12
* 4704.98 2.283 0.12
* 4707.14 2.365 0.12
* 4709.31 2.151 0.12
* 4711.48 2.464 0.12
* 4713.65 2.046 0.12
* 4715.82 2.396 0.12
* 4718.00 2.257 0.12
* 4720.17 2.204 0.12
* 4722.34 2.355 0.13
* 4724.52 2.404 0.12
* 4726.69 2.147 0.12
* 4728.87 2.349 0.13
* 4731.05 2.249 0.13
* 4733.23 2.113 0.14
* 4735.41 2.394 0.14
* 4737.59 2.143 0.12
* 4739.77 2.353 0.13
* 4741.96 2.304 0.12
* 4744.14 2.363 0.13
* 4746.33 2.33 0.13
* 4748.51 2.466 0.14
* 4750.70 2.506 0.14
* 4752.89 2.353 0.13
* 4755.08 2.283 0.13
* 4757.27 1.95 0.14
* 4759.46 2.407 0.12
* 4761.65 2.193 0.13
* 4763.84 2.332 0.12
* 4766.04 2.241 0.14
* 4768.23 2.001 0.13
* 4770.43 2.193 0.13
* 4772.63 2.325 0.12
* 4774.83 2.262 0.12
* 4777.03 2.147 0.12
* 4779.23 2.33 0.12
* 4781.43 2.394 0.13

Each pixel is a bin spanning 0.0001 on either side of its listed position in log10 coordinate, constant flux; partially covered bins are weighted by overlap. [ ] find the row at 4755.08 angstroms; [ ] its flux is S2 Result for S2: 2.283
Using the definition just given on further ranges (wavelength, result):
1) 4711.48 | 2.464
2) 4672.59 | 2.114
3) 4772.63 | 2.325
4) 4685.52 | 2.51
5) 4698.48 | 2.222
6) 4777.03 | 2.147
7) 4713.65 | 2.046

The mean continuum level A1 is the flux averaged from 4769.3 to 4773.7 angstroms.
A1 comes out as 2.25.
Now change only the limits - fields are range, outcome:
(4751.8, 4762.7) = 2.24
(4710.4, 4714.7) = 2.26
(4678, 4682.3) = 2.37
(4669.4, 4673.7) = 2.18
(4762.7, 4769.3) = 2.19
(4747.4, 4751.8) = 2.49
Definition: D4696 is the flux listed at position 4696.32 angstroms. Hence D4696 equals 2.166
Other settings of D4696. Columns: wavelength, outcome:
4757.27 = 1.95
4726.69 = 2.147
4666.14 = 2.261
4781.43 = 2.394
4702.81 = 2.095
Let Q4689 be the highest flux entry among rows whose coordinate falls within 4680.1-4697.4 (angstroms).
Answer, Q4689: 2.51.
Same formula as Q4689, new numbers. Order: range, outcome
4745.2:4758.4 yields 2.506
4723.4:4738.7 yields 2.404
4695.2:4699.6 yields 2.222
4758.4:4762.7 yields 2.407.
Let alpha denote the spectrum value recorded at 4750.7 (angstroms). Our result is 2.506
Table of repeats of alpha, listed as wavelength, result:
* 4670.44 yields 2.239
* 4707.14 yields 2.365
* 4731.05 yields 2.249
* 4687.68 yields 2.35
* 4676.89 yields 2.406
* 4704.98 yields 2.283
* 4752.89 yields 2.353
